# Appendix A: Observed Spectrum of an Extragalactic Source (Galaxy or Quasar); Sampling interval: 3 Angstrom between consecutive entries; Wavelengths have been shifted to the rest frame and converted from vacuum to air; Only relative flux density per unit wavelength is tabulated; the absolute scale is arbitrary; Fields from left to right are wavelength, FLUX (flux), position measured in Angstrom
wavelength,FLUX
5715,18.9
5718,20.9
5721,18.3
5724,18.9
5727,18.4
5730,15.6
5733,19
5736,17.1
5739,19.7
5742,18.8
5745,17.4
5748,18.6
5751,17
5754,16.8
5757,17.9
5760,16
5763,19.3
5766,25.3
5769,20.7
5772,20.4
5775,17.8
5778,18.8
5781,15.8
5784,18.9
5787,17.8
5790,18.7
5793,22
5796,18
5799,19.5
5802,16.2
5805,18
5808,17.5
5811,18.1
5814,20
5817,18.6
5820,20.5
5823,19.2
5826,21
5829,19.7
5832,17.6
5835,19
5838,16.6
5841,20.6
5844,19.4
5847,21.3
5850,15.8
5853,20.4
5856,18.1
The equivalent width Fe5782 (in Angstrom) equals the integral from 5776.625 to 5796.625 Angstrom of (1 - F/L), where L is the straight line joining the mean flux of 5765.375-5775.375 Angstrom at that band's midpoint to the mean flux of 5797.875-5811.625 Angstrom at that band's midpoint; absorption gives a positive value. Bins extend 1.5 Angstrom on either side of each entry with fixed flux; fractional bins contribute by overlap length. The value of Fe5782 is 0.90 Angstrom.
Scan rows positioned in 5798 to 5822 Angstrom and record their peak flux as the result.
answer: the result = 20.5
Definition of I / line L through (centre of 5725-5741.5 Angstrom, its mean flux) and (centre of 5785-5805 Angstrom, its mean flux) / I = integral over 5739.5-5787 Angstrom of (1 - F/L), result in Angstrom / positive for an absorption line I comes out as -0.76 Angstrom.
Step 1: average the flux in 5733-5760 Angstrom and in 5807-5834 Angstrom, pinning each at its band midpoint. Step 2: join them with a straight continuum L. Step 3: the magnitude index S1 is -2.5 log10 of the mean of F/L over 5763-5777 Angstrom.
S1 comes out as -0.14 mag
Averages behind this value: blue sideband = 17.9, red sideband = 19.2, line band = 20.8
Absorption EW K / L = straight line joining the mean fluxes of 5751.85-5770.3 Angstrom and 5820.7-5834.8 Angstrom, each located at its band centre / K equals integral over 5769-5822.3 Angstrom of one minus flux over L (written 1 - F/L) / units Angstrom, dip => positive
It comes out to 1.7 Angstrom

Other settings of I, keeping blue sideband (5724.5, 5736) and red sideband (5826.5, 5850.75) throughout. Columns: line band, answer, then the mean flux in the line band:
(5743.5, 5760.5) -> 0.6 Angstrom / 17.4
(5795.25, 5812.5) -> 0.6 Angstrom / 17.9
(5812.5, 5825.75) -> -0.7 Angstrom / 19.7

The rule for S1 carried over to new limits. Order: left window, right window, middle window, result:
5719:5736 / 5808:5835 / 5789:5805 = 0.01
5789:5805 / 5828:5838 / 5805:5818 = 0.01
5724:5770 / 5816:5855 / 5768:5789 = 0.01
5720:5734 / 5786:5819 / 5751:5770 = -0.05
